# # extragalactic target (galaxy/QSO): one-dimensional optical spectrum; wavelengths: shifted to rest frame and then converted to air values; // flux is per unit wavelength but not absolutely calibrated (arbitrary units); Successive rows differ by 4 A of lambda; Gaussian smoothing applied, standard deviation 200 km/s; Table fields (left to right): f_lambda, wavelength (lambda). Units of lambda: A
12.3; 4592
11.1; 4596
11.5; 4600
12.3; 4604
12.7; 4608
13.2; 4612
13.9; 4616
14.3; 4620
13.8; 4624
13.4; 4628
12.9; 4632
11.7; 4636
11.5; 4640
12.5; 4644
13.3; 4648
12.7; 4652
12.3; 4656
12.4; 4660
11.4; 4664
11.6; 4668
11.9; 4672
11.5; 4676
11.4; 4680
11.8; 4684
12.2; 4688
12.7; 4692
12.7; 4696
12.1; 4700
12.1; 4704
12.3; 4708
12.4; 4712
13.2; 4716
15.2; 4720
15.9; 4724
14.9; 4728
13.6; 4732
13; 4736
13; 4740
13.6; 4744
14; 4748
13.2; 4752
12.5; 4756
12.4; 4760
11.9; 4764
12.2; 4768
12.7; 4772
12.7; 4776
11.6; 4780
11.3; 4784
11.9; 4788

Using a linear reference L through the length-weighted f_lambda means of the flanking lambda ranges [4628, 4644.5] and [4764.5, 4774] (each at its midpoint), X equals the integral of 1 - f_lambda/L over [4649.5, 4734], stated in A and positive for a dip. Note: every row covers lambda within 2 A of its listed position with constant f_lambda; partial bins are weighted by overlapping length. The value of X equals -2.6 A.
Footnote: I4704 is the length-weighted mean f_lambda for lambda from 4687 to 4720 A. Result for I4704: 12.6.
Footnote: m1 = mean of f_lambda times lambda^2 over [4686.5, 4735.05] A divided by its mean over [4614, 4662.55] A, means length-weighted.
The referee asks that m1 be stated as 1.1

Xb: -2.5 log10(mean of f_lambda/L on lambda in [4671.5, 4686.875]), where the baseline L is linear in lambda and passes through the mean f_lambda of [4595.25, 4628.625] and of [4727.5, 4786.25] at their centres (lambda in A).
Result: 0.11 mag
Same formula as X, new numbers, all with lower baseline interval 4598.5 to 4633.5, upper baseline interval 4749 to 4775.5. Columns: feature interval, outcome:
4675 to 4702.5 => 1.6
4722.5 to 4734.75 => -1.9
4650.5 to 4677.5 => 2.0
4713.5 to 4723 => -1.2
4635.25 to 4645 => 0.9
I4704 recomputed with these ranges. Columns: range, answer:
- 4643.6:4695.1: 12.1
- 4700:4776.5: 13.2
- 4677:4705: 12.1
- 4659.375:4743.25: 12.7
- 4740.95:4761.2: 13.2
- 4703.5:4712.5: 12.3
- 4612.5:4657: 13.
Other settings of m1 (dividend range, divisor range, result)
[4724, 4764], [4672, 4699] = 1.14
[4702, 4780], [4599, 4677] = 1.09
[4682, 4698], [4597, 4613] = 1.04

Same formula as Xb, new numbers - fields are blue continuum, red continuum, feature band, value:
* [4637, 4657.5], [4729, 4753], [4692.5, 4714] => 0.06 mag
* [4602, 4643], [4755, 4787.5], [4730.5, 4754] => -0.09 mag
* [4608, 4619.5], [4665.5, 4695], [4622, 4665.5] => 0.02 mag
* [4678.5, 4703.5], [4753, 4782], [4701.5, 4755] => -0.11 mag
